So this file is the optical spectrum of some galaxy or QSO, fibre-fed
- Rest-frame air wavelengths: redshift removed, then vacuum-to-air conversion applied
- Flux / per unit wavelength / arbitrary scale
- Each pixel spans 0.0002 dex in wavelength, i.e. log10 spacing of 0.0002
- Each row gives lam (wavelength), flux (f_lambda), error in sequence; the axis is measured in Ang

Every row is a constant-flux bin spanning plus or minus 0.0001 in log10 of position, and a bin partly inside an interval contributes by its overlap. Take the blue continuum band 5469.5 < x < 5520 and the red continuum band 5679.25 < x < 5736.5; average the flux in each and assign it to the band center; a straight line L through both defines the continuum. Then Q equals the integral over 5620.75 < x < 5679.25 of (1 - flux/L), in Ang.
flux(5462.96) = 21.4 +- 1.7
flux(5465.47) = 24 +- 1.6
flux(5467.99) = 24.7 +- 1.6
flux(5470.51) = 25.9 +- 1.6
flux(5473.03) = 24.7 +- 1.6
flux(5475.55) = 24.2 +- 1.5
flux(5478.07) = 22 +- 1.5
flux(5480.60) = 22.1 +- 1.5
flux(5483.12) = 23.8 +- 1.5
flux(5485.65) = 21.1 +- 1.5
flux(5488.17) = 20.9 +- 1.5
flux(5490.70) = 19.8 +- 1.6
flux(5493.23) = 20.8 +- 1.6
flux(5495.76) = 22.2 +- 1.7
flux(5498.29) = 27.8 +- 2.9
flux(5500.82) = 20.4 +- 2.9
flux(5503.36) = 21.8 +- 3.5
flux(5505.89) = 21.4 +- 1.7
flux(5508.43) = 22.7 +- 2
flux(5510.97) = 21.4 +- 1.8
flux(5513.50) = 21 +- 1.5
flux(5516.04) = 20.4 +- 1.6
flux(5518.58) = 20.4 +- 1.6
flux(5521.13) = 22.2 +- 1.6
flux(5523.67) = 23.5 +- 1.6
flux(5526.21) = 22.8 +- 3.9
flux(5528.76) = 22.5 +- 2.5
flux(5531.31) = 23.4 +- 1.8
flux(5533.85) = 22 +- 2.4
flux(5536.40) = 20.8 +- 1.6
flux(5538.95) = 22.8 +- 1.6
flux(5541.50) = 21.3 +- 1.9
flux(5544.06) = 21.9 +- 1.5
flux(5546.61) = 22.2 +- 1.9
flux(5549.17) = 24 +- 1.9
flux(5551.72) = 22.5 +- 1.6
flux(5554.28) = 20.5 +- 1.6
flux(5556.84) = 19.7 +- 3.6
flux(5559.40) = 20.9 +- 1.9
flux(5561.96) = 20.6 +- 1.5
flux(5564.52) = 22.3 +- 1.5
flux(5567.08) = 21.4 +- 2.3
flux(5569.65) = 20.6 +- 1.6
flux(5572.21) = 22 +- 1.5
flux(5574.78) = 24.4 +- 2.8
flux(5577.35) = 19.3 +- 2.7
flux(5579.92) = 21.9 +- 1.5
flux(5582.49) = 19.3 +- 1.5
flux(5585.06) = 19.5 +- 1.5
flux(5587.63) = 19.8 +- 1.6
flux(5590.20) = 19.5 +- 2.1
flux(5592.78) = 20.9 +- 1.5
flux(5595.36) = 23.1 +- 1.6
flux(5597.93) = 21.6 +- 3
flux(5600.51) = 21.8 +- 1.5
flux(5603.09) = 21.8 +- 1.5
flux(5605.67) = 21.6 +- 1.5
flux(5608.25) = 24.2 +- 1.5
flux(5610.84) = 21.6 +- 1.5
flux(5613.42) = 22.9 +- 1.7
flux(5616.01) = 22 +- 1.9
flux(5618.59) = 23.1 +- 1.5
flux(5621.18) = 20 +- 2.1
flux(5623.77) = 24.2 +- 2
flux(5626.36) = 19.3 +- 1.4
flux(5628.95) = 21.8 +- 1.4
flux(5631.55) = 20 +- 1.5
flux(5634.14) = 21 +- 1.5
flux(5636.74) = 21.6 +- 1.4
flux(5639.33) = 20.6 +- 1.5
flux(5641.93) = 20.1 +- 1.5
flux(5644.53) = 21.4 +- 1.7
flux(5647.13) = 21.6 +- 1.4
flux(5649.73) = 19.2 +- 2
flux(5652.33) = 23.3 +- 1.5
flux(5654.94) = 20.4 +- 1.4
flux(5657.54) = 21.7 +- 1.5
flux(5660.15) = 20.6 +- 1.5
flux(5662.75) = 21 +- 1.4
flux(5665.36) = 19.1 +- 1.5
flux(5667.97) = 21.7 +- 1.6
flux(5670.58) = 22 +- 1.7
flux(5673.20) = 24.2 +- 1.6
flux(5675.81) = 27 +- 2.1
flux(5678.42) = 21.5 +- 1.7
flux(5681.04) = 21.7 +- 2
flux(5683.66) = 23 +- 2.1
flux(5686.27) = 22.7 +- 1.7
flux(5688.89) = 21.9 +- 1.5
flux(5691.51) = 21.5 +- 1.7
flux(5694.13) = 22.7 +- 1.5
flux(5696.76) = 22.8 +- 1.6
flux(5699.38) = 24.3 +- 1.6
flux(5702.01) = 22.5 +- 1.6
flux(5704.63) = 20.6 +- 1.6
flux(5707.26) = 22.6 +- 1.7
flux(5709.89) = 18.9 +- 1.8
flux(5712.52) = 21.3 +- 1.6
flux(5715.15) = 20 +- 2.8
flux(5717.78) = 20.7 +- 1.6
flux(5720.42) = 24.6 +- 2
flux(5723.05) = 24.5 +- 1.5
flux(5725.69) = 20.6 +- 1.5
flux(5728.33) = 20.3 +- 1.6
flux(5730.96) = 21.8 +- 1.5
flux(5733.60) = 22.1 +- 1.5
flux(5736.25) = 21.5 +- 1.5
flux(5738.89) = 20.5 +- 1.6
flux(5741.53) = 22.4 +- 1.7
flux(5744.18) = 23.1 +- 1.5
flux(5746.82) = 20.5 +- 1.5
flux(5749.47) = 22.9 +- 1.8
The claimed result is 1.4 Ang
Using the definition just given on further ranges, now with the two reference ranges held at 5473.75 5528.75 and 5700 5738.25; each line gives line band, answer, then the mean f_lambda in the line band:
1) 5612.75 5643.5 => 0.63 Ang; 21.3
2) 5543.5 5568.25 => 0.41 Ang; 21.6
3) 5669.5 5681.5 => -0.95 Ang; 23.4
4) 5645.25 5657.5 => 0.31 Ang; 21.2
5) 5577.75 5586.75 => 0.73 Ang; 20.1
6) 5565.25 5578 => 0.14 Ang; 21.7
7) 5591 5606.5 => 0.09 Ang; 21.7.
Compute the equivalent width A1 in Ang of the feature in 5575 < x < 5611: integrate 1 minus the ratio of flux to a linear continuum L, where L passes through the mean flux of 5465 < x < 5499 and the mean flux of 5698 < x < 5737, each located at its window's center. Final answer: 2.0 Ang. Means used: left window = 23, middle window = 21.2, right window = 21.8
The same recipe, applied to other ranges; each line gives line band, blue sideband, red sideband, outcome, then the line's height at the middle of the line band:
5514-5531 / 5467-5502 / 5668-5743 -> 0.6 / 22.8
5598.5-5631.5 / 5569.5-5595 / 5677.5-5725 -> -1.2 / 21.2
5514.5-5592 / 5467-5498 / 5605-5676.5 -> 2.9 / 22.3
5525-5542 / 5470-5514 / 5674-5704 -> 0.2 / 22.5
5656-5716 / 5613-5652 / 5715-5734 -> -0.9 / 21.7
